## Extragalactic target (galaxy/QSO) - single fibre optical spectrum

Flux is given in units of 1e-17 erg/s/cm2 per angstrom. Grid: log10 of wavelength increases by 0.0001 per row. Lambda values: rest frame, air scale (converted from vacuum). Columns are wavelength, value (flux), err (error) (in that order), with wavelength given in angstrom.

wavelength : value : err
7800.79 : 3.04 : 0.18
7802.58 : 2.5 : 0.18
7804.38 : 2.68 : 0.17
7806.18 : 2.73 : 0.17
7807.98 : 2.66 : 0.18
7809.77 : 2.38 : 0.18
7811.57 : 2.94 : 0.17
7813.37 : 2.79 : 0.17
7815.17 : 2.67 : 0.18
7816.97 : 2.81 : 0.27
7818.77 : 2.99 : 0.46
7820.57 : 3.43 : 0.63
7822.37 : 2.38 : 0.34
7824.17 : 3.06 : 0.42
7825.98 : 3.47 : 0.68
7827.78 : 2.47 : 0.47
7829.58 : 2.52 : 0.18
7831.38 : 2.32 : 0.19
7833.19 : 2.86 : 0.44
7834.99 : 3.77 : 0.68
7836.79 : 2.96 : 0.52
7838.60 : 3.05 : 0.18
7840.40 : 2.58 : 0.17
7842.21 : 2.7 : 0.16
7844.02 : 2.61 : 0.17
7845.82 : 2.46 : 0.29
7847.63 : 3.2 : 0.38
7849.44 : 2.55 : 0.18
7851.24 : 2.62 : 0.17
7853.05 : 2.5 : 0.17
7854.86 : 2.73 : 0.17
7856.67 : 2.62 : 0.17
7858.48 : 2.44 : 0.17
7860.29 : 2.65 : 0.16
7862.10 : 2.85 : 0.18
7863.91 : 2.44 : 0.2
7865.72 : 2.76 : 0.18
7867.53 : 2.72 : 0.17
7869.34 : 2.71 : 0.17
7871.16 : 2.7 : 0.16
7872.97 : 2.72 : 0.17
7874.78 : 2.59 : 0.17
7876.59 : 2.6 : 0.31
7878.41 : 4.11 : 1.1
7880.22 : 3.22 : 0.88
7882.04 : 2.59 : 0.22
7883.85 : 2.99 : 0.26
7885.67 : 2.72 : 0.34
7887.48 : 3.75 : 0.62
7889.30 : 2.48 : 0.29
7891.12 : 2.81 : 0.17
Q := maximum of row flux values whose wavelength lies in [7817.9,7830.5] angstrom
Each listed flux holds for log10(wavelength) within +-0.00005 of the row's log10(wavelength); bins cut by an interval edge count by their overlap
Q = 3.47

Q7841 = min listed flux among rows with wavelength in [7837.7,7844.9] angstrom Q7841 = 2.58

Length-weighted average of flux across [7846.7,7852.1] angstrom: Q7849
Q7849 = 2.79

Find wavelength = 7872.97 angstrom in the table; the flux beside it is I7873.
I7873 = 2.72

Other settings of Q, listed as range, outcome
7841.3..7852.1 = 3.2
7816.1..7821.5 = 3.43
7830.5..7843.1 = 3.77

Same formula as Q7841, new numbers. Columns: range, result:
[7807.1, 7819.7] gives 2.38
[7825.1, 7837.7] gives 2.32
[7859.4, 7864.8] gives 2.44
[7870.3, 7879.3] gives 2.59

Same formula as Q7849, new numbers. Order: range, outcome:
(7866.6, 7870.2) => 2.72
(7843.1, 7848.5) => 2.75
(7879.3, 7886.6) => 2.89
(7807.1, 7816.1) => 2.69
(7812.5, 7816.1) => 2.73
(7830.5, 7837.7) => 2.98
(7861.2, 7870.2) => 2.7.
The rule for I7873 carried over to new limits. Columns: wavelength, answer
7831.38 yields 2.32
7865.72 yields 2.76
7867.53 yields 2.72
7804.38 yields 2.68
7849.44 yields 2.55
